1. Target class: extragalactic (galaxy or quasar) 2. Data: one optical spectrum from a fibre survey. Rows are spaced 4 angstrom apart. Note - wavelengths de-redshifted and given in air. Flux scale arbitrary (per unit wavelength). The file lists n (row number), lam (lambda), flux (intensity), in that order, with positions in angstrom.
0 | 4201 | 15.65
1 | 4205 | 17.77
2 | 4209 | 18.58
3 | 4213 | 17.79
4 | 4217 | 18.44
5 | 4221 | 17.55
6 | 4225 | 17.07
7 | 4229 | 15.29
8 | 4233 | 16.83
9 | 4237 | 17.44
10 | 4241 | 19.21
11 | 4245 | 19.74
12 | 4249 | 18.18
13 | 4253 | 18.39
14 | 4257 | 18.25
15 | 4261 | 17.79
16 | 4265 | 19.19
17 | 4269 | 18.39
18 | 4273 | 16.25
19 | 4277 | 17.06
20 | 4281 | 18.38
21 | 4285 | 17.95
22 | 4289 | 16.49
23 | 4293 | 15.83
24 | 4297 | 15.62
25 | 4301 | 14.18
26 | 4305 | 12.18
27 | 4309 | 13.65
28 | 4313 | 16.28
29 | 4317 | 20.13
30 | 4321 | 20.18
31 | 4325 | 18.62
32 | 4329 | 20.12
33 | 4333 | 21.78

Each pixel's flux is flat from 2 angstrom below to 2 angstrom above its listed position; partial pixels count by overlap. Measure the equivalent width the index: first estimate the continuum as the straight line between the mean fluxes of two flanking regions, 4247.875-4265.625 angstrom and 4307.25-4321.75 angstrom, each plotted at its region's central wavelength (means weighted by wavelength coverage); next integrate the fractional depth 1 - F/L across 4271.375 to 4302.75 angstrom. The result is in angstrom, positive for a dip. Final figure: 2.4 angstrom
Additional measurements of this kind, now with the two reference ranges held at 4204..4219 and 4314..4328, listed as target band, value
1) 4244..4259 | 0.05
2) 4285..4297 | 1.71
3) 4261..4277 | 0.87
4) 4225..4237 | 1.26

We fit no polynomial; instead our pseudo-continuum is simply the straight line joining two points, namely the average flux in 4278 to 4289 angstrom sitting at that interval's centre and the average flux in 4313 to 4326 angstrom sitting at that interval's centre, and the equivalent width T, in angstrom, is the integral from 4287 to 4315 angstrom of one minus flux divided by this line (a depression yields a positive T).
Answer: 5.39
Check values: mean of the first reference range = 17.8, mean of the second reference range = 19.2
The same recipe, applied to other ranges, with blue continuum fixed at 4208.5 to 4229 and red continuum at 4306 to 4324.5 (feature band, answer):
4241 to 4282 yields -1.70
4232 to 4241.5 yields -0.09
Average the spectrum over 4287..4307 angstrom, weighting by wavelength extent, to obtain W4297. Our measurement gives 14.9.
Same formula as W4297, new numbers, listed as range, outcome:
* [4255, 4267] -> 18.4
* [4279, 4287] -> 18.2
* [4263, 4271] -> 18.8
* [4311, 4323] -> 18.9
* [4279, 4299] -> 16.9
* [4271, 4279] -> 16.7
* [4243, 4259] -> 18.6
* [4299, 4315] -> 14.1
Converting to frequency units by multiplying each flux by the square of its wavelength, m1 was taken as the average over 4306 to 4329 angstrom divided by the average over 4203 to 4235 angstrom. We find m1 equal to 1.1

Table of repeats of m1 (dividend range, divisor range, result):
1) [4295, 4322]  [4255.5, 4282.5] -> 0.90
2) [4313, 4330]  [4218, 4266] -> 1.12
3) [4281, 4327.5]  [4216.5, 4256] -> 0.96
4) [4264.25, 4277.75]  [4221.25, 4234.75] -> 1.09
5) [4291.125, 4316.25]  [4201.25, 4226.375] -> 0.88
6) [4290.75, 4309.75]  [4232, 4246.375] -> 0.81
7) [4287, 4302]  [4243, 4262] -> 0.86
